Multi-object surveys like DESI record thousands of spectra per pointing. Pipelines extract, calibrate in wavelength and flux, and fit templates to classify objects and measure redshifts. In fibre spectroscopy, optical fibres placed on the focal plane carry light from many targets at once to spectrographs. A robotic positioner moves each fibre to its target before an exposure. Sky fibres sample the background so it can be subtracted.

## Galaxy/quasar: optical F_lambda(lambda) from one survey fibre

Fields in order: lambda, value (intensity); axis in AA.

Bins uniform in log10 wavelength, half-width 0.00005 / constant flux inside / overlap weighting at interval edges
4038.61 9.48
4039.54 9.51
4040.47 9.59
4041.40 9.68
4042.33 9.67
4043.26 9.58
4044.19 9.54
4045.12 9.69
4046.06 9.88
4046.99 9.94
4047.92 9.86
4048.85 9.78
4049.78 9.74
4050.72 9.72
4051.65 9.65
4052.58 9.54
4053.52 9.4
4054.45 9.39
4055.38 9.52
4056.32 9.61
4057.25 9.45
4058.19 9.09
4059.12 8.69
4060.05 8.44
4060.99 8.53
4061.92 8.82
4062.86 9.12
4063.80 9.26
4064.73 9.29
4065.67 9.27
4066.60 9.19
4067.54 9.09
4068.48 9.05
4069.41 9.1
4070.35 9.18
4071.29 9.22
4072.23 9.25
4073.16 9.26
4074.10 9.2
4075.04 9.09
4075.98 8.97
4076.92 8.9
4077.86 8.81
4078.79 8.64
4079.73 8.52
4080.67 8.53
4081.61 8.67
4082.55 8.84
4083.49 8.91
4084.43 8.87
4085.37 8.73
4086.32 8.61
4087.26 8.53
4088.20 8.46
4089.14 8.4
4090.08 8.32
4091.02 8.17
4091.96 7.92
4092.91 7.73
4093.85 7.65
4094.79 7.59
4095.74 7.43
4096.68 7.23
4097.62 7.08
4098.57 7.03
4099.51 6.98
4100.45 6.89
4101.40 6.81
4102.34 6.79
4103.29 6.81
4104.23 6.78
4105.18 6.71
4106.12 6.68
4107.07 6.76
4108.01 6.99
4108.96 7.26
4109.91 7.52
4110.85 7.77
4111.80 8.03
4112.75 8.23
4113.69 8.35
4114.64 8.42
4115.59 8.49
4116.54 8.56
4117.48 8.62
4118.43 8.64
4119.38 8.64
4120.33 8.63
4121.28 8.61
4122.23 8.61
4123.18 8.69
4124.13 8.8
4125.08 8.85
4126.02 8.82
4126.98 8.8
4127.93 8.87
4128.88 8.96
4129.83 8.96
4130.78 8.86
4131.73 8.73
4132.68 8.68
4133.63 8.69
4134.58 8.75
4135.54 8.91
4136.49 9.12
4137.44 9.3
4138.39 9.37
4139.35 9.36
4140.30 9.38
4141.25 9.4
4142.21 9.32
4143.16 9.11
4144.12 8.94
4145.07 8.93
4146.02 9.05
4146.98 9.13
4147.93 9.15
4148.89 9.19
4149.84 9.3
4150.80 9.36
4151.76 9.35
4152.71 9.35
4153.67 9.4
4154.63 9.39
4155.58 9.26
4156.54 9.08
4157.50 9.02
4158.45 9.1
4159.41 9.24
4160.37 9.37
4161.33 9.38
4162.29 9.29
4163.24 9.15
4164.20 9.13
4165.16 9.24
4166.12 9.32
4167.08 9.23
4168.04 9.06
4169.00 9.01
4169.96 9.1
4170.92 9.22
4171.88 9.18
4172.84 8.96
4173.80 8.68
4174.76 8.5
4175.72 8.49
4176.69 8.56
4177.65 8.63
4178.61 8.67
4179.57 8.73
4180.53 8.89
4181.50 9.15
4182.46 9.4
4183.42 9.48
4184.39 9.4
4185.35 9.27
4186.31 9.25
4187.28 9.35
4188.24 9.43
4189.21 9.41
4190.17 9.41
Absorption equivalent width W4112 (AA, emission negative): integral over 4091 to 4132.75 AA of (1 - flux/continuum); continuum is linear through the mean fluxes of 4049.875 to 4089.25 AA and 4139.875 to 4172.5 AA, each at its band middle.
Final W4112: 5.4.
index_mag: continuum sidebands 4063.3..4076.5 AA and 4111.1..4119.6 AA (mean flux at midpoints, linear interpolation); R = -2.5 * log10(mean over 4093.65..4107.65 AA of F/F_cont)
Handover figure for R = 0.23 mag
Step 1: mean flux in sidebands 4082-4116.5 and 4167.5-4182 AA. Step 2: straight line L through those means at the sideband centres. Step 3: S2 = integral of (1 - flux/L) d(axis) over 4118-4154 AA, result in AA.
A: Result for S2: -3.1 AA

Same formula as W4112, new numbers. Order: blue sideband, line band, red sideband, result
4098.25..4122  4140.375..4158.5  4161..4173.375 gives -1.1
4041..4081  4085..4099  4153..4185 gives 2.0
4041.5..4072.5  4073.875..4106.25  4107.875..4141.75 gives 3.7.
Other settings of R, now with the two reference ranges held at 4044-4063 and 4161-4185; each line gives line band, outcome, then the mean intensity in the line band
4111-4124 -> 0.088 mag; 8.49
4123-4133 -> 0.041 mag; 8.83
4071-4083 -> 0.049 mag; 8.91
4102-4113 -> 0.274 mag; 7.17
